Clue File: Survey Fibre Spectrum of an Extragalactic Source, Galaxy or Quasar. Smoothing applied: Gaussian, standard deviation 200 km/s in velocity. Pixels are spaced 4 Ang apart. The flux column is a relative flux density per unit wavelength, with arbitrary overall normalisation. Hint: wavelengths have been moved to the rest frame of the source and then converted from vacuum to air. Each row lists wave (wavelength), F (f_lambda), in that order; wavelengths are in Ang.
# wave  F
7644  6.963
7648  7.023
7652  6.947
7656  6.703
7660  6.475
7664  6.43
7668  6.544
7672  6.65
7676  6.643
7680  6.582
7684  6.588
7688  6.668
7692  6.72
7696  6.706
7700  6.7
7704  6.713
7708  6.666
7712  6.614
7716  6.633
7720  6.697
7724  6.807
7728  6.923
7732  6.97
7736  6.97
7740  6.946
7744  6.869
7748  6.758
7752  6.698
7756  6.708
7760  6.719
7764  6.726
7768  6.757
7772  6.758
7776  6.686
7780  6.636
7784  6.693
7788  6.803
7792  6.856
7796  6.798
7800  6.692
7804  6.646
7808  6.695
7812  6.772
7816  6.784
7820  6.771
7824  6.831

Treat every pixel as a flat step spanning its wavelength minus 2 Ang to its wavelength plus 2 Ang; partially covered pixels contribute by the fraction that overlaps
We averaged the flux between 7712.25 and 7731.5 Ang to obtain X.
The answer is 6.77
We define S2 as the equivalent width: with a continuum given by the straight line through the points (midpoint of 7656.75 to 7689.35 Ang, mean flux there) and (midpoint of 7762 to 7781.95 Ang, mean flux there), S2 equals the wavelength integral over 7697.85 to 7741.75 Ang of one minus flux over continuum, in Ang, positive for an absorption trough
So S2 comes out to -0.95 Ang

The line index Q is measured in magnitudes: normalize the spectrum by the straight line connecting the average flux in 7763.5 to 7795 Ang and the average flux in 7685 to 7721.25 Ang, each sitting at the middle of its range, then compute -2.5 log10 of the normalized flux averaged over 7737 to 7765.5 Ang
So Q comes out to -0.010 mag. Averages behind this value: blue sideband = 6.68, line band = 6.78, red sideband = 6.74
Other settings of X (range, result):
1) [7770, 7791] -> 6.72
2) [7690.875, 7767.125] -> 6.77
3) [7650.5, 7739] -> 6.7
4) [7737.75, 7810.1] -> 6.75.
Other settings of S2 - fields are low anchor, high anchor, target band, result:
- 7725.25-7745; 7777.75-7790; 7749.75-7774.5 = 0.3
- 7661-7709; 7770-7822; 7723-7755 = -0.9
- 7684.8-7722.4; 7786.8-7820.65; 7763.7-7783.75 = 0.1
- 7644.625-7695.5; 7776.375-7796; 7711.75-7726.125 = 0.0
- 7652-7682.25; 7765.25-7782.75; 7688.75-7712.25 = -0.2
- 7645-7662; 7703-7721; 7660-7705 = 0.7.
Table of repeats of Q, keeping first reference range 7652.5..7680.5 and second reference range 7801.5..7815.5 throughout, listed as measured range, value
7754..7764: -0.01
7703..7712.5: -0.01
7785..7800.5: -0.01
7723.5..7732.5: -0.04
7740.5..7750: -0.03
